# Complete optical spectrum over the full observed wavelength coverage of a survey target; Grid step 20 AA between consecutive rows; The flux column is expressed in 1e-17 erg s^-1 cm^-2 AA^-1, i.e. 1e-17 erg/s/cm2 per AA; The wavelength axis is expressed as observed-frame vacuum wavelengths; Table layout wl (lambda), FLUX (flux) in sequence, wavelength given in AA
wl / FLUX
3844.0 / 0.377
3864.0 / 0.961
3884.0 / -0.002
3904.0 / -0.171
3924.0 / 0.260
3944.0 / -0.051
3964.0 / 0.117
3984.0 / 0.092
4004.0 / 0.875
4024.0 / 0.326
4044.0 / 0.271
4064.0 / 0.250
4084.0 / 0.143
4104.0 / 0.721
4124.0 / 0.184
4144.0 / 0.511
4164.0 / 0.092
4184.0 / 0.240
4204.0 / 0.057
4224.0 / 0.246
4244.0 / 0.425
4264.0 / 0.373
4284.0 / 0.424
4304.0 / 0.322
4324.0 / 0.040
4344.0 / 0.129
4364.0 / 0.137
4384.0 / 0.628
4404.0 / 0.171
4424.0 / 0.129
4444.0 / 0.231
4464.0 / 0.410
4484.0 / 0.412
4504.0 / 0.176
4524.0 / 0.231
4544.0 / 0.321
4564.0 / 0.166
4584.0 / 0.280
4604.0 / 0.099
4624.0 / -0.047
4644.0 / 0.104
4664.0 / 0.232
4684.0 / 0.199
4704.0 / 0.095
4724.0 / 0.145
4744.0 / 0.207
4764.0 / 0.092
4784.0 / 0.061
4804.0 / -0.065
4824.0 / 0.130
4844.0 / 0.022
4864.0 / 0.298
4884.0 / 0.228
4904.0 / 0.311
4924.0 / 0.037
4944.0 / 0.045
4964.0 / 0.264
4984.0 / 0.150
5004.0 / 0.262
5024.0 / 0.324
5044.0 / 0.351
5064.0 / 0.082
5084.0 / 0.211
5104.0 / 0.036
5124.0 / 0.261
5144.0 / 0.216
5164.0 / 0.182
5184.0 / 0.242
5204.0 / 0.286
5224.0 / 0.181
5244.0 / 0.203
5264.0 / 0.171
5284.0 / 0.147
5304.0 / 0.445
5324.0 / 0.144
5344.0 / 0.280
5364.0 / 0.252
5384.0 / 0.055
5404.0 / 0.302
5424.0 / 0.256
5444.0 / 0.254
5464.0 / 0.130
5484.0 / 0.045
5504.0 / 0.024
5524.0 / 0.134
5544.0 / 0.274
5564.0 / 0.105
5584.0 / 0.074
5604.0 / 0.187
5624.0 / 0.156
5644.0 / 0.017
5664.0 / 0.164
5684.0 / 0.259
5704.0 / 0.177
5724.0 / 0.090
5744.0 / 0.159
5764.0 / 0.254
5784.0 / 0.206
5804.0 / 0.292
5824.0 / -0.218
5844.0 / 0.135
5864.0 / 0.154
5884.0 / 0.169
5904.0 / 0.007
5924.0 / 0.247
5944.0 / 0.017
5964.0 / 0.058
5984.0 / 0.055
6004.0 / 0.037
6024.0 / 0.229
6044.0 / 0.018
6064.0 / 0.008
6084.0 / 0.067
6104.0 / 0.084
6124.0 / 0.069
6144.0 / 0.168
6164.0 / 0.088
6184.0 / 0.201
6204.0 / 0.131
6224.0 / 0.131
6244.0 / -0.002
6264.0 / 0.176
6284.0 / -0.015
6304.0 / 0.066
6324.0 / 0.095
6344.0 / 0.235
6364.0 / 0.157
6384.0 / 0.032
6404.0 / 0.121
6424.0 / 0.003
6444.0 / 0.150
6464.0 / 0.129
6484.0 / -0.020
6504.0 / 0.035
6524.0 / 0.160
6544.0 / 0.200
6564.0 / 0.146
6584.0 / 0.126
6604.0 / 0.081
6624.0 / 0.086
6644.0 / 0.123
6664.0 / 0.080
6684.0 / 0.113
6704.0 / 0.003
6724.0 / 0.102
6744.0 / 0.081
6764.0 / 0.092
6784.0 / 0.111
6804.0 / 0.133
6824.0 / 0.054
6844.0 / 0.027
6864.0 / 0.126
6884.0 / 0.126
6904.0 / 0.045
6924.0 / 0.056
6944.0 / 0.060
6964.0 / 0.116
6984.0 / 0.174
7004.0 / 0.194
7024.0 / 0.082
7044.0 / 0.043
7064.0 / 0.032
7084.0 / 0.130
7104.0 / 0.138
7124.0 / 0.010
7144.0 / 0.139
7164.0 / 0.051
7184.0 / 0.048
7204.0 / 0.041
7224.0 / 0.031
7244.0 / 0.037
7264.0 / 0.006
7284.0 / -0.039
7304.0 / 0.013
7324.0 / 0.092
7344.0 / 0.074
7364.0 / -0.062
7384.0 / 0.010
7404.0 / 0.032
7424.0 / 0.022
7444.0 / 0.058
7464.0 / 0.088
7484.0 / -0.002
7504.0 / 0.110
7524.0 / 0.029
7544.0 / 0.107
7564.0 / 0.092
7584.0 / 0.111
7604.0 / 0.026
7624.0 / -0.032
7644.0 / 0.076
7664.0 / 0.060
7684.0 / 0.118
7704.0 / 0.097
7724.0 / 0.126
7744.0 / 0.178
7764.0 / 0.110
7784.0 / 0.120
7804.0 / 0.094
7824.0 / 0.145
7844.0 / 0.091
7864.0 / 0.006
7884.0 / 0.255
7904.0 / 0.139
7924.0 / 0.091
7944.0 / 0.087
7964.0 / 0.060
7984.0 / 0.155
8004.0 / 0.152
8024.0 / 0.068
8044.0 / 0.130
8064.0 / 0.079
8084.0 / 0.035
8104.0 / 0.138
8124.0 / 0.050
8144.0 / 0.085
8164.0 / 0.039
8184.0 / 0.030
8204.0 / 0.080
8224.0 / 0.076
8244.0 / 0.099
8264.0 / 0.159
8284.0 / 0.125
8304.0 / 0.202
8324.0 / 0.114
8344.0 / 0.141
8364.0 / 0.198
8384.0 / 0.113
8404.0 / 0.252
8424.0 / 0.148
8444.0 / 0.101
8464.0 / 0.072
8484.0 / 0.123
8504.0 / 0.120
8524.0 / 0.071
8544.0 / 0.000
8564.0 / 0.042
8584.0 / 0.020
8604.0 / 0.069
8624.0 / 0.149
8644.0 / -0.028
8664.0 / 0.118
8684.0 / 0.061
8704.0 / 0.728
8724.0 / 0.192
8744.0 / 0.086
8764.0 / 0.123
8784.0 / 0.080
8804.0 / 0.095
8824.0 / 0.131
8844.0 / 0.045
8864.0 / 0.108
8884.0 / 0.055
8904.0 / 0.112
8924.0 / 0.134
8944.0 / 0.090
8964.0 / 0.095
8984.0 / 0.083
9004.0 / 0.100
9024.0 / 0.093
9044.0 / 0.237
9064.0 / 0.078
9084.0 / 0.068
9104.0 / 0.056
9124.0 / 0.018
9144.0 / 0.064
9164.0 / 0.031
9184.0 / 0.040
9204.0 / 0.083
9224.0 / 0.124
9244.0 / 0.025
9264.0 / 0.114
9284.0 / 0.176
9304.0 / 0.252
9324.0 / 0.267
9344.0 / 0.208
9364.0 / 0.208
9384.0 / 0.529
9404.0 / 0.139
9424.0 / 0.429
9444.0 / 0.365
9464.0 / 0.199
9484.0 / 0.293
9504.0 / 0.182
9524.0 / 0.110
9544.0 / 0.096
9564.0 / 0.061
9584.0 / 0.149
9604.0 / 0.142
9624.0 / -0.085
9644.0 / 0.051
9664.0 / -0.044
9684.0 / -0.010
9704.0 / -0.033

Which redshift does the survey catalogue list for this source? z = 1.336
